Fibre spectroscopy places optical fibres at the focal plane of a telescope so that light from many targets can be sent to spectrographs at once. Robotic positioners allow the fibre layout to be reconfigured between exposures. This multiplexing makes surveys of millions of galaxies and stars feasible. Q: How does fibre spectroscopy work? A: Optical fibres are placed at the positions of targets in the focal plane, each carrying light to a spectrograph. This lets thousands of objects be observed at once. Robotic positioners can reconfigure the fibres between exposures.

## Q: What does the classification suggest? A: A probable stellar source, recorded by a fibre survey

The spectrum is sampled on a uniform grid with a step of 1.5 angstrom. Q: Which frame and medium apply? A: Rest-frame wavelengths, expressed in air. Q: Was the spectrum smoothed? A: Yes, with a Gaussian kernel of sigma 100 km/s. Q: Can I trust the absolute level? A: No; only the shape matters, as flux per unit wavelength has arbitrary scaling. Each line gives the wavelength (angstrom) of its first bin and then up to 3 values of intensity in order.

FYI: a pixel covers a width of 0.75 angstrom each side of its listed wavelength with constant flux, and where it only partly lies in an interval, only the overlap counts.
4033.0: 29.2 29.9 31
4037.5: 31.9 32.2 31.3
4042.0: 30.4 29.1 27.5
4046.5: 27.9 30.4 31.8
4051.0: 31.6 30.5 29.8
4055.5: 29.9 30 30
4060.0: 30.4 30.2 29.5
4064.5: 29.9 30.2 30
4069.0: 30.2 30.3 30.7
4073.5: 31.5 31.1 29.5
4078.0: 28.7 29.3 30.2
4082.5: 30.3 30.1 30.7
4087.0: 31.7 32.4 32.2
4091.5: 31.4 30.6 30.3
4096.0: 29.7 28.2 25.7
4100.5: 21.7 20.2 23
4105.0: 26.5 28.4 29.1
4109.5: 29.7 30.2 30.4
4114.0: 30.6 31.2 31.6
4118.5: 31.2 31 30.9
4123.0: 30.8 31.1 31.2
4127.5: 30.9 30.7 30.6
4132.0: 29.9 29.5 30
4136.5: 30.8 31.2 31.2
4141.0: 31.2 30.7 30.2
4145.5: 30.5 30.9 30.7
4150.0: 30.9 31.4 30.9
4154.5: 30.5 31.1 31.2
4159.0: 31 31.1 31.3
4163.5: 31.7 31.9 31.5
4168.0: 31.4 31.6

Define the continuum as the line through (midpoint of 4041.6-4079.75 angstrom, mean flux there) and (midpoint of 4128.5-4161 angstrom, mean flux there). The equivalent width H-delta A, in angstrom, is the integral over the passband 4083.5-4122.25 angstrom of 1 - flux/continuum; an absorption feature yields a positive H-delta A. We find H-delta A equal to 1.5 angstrom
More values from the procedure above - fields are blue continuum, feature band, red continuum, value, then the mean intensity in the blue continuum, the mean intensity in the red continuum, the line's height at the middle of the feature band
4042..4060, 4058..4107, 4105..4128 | 1.5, 29.9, 30.4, 30.2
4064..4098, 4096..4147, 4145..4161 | 2.1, 30.4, 30.9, 30.7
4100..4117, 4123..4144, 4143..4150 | -0.8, 27.6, 30.6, 29.6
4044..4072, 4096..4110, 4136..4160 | 2.1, 30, 30.9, 30.5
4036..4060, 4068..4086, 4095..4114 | -1.0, 30.3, 27.1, 28.7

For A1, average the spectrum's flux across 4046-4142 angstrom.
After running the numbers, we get 29.9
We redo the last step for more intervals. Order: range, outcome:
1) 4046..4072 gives 30.2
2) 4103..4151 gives 30.3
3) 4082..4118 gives 29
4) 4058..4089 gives 30.3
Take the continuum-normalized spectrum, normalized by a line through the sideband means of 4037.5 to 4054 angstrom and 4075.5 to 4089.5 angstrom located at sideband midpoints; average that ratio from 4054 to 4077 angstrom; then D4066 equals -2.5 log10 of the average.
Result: 0.00 mag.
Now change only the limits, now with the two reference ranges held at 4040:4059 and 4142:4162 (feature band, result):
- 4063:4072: 0.00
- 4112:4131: -0.01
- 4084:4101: 0.03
